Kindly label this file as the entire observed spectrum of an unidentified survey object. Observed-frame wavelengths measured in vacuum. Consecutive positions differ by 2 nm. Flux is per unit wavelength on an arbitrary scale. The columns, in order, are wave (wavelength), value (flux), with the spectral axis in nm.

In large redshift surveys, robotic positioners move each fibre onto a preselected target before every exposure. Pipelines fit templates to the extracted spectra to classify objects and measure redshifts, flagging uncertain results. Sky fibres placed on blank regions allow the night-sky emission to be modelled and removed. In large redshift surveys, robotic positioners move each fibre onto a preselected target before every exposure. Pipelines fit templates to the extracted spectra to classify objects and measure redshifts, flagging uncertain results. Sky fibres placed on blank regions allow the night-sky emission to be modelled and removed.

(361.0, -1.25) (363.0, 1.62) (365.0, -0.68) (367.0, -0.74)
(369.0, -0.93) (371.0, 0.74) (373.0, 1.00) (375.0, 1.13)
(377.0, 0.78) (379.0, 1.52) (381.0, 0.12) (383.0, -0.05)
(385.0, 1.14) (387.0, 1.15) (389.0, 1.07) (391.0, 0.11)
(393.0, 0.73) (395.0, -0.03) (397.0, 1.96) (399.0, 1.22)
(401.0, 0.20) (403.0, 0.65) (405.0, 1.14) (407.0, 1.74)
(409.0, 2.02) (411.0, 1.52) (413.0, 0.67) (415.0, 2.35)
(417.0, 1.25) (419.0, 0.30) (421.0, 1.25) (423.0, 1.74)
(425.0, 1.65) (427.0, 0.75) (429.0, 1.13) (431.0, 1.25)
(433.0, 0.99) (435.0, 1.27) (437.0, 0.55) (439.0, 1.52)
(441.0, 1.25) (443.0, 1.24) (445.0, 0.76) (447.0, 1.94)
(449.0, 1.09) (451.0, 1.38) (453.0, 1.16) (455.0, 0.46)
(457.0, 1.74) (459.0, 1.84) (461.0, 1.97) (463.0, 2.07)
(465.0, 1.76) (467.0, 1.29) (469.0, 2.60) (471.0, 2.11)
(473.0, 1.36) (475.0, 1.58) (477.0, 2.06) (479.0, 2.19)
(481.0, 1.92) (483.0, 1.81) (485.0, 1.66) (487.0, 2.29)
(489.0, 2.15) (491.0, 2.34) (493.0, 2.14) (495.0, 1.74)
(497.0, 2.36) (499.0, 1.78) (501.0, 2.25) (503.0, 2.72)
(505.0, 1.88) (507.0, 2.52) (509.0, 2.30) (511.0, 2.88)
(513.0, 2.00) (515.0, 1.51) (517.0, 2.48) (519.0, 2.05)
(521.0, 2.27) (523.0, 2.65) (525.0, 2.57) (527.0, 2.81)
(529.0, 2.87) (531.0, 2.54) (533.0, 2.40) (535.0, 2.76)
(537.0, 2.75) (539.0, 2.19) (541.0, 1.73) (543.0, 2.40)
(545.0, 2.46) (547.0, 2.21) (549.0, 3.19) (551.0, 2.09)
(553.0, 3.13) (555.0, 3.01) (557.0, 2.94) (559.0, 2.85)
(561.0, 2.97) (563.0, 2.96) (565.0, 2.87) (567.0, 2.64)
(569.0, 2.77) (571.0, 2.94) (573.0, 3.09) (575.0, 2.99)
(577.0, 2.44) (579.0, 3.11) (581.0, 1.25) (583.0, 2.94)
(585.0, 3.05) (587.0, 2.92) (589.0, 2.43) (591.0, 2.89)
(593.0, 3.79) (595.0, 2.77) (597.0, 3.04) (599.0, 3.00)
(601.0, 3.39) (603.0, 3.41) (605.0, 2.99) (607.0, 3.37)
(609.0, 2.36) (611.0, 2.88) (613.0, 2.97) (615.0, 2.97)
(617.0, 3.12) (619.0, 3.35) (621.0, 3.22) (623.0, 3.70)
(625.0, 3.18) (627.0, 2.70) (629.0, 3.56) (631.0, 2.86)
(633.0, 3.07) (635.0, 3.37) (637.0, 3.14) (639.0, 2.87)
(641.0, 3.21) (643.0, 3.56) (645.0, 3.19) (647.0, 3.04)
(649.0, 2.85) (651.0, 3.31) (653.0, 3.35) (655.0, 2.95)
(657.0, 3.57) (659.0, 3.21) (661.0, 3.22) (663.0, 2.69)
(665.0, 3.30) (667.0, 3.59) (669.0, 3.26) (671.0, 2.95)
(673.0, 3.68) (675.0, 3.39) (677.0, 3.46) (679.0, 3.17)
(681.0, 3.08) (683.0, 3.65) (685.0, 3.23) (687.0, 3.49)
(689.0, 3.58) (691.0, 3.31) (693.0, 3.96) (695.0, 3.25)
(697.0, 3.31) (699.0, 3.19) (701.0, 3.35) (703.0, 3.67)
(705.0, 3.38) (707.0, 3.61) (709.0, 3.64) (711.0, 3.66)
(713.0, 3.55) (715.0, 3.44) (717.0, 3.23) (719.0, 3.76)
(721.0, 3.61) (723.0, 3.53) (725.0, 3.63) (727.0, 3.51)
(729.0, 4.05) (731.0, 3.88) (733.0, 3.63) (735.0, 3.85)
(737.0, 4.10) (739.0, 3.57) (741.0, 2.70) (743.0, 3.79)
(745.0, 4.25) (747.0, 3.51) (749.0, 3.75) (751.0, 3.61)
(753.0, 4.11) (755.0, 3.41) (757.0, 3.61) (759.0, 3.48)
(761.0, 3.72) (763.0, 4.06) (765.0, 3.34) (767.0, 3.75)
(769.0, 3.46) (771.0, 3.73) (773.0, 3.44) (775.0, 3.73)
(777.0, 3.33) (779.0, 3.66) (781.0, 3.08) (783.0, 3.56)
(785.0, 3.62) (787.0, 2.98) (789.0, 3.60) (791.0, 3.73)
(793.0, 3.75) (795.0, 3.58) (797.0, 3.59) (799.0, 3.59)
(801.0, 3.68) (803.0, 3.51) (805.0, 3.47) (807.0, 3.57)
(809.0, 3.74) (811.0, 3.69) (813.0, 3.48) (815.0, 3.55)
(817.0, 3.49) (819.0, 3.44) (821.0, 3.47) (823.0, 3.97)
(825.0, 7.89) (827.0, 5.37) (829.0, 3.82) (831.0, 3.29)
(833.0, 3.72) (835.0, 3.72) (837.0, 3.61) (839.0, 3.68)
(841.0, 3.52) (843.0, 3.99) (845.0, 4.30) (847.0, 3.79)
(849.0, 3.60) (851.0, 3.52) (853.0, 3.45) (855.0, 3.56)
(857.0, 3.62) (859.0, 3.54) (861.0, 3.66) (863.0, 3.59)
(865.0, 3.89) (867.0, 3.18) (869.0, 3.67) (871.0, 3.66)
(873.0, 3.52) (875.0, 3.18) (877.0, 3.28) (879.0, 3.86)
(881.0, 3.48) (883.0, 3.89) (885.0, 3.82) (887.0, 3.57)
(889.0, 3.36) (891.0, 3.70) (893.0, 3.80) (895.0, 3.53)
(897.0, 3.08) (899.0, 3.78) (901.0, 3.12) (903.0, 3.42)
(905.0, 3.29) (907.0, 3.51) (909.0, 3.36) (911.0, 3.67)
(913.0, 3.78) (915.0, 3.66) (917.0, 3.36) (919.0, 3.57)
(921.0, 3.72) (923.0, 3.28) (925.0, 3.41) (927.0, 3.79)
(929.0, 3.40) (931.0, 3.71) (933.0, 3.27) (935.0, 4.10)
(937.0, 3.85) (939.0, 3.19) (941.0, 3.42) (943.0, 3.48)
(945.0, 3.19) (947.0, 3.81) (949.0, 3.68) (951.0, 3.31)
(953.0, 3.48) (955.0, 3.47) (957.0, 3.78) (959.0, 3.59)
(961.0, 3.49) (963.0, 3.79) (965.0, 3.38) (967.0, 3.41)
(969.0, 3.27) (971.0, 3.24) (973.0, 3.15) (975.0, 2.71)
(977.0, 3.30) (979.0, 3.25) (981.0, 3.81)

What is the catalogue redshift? 0.26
